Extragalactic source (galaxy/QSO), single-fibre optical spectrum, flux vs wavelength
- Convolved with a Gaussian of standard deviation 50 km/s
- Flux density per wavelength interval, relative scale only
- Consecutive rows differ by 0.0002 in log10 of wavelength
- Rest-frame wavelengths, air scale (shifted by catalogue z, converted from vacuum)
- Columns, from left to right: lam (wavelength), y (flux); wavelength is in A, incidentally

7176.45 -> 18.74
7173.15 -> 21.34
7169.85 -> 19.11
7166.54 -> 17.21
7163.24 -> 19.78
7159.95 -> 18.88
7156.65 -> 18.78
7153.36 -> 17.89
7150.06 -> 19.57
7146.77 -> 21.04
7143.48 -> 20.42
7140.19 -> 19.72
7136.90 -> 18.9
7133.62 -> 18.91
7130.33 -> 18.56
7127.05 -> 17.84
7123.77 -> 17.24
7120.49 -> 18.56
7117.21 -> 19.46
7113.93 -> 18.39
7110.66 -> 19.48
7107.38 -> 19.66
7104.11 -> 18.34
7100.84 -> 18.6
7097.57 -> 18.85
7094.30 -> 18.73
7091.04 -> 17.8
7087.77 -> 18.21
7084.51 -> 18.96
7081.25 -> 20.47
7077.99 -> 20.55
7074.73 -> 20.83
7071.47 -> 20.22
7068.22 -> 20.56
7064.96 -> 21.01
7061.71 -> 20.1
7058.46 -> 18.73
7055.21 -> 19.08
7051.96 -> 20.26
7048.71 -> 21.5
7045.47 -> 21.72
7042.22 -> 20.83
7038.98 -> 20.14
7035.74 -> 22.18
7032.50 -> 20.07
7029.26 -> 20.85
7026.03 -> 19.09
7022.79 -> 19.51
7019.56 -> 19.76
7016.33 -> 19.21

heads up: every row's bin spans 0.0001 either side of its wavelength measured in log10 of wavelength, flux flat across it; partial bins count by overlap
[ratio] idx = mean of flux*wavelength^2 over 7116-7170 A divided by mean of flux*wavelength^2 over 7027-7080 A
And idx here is 0.95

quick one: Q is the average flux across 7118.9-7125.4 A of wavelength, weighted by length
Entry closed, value 17.9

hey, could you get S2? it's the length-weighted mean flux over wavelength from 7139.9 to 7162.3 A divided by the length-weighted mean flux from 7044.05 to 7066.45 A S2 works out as 0.96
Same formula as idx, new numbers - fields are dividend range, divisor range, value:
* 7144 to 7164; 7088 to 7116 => 1.05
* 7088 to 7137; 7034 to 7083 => 0.92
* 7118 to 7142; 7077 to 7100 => 0.99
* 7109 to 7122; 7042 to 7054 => 0.92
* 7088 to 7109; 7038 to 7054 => 0.91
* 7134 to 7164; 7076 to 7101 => 1.04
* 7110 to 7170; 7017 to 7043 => 0.96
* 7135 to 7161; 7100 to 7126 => 1.05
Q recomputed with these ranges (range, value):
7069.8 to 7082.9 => 20.5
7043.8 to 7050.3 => 21.6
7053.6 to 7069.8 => 19.9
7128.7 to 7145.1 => 19.3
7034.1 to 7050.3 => 21.3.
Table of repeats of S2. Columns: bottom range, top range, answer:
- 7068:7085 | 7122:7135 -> 0.89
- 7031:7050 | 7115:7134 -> 0.87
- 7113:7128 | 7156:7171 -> 1.02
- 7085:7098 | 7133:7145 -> 1.06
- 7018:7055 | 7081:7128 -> 0.91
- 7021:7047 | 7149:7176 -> 0.93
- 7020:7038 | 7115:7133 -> 0.90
